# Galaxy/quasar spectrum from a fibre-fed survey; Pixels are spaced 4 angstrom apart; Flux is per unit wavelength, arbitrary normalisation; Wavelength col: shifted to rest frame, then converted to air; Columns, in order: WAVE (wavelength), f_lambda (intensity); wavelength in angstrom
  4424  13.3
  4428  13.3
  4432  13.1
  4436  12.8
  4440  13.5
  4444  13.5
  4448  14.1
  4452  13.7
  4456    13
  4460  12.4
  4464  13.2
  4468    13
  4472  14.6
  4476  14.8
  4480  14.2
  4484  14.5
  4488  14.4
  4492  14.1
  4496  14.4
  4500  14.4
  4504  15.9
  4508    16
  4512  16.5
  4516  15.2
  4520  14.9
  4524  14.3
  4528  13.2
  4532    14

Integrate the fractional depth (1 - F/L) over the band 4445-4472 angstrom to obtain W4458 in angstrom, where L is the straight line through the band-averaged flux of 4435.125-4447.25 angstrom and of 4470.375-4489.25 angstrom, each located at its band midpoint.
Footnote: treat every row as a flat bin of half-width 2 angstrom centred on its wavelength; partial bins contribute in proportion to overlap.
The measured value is 1.1 angstrom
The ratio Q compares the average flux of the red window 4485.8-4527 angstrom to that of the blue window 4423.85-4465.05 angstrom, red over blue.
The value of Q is 1.13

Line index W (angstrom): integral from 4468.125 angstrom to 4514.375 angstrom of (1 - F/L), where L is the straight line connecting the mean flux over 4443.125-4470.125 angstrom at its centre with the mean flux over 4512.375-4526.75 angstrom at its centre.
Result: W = -2.1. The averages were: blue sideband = 13.3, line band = 14.8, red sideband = 14.9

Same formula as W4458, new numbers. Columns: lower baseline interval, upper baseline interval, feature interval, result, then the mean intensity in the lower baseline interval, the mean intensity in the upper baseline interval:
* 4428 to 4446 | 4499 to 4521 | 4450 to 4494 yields 1.7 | 13.2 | 15.6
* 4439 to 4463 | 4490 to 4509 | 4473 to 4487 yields -0.2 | 13.4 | 14.9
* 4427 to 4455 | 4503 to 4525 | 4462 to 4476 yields 0.4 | 13.4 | 15.5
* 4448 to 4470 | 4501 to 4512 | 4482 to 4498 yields 0.6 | 13.2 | 15.9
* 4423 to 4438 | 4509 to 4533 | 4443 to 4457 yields -0.2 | 13.1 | 14.8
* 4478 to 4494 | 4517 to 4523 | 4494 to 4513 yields -1.0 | 14.3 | 14.8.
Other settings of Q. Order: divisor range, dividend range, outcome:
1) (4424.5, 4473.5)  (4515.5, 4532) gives 1.07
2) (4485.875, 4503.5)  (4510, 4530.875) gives 1.02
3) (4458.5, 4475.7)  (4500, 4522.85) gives 1.15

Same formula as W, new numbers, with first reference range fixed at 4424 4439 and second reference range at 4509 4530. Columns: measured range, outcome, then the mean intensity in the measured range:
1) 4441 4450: -0.2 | 13.8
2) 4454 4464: 0.6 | 12.8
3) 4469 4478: -0.4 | 14.5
